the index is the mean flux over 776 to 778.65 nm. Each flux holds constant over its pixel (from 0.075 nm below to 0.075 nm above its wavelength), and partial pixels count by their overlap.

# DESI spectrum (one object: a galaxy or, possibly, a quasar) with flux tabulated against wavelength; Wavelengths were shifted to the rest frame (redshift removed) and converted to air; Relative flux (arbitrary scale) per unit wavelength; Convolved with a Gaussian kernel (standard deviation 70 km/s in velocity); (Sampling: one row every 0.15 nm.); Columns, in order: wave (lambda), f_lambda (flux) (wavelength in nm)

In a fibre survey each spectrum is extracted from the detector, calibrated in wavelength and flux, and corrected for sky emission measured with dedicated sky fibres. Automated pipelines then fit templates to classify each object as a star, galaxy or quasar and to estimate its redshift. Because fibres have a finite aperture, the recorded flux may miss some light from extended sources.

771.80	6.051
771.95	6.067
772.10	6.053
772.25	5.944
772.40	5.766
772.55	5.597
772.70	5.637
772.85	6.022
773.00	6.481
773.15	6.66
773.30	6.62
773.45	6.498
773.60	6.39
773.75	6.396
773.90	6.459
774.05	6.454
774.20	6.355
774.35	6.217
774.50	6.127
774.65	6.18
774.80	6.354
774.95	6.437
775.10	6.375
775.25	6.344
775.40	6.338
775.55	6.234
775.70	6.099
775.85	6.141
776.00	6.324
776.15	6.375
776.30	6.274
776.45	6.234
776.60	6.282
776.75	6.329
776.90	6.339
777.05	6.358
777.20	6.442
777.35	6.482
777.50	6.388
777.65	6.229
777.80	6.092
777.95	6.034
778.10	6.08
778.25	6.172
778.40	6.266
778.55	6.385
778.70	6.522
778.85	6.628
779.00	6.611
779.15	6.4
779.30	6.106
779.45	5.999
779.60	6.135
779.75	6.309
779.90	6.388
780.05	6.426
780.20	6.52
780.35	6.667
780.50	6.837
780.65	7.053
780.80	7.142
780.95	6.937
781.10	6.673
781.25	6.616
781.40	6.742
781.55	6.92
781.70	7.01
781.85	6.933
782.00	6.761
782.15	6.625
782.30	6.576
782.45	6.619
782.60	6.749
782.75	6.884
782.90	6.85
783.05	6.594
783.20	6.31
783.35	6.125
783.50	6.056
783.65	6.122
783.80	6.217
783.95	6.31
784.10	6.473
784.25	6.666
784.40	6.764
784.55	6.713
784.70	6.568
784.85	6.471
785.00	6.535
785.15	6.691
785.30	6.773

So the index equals 6.28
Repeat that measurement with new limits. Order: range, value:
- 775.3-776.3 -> 6.26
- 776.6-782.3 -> 6.5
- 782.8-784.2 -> 6.36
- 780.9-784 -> 6.6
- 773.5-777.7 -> 6.32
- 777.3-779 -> 6.31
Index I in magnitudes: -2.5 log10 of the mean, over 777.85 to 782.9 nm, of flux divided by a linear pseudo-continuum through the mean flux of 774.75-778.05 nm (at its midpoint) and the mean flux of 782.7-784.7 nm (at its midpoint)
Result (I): -0.030 mag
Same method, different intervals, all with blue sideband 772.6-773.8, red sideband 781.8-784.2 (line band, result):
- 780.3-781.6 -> -0.06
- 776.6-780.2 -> 0.02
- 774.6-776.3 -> 0.01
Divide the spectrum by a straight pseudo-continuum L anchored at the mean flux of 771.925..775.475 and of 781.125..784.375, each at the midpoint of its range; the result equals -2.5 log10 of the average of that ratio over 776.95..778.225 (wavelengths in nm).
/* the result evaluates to 0.02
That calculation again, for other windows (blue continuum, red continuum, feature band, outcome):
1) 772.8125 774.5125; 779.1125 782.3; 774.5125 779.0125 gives 0.03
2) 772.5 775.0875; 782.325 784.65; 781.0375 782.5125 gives -0.05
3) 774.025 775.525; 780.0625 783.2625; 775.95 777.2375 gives 0.02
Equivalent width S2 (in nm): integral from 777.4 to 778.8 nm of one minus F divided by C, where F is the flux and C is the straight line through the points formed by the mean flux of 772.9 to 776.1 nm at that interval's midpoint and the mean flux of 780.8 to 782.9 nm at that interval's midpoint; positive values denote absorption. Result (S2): 0.07 nm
